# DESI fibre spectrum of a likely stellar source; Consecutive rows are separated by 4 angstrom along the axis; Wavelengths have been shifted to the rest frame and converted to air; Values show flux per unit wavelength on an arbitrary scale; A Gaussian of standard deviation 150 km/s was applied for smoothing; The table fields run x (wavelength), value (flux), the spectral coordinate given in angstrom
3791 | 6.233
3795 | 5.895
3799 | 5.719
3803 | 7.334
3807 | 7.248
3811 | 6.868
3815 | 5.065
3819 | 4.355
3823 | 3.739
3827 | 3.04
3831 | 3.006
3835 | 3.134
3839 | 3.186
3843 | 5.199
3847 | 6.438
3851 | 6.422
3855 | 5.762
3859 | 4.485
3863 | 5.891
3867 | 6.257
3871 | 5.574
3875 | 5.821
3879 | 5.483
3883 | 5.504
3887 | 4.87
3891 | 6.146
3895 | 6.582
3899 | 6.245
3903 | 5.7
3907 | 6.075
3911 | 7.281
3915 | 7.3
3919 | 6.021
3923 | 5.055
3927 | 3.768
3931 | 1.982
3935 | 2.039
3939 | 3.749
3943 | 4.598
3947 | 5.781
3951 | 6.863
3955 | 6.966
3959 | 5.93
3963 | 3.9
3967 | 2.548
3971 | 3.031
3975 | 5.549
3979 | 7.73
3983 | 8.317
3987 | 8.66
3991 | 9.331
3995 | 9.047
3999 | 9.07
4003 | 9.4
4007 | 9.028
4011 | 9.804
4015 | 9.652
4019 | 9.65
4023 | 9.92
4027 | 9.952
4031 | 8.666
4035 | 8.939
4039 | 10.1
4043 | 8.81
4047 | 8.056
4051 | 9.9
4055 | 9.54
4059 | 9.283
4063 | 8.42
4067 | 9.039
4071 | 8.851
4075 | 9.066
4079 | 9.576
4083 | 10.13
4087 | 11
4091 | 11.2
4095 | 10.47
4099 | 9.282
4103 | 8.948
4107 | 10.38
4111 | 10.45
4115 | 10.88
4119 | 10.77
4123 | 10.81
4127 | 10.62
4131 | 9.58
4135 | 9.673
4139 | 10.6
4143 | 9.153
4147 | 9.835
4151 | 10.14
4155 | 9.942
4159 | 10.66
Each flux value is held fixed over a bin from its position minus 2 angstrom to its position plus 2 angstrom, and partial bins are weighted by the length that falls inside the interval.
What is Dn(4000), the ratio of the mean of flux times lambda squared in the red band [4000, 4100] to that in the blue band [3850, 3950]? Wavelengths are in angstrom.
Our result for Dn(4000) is 1.91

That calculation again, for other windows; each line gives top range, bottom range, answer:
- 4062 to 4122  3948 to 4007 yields 1.51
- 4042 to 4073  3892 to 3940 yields 1.86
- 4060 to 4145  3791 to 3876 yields 2.16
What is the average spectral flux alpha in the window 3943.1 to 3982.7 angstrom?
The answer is 5.46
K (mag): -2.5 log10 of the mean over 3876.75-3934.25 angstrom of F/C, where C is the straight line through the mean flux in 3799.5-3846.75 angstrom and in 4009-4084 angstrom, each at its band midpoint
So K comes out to 0.17 mag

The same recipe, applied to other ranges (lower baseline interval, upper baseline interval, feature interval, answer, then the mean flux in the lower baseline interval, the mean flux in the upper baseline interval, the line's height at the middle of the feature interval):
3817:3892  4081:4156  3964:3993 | 0.18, 4.95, 10.2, 7.42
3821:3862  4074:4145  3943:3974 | 0.35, 4.48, 10.2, 6.96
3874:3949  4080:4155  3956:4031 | -0.07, 5.26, 10.2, 7.22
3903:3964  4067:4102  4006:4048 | -0.16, 5.19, 9.87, 8.09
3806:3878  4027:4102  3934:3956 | 0.38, 5.06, 9.47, 7.1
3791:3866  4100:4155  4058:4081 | 0.02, 5.2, 10.1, 9.16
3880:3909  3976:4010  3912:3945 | 0.47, 5.86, 8.76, 6.86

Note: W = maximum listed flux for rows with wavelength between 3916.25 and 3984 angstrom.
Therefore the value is 8.317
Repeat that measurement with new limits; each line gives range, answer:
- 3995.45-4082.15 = 10.1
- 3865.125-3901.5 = 6.582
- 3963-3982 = 7.73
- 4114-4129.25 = 10.88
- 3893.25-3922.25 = 7.3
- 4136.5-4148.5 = 10.6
